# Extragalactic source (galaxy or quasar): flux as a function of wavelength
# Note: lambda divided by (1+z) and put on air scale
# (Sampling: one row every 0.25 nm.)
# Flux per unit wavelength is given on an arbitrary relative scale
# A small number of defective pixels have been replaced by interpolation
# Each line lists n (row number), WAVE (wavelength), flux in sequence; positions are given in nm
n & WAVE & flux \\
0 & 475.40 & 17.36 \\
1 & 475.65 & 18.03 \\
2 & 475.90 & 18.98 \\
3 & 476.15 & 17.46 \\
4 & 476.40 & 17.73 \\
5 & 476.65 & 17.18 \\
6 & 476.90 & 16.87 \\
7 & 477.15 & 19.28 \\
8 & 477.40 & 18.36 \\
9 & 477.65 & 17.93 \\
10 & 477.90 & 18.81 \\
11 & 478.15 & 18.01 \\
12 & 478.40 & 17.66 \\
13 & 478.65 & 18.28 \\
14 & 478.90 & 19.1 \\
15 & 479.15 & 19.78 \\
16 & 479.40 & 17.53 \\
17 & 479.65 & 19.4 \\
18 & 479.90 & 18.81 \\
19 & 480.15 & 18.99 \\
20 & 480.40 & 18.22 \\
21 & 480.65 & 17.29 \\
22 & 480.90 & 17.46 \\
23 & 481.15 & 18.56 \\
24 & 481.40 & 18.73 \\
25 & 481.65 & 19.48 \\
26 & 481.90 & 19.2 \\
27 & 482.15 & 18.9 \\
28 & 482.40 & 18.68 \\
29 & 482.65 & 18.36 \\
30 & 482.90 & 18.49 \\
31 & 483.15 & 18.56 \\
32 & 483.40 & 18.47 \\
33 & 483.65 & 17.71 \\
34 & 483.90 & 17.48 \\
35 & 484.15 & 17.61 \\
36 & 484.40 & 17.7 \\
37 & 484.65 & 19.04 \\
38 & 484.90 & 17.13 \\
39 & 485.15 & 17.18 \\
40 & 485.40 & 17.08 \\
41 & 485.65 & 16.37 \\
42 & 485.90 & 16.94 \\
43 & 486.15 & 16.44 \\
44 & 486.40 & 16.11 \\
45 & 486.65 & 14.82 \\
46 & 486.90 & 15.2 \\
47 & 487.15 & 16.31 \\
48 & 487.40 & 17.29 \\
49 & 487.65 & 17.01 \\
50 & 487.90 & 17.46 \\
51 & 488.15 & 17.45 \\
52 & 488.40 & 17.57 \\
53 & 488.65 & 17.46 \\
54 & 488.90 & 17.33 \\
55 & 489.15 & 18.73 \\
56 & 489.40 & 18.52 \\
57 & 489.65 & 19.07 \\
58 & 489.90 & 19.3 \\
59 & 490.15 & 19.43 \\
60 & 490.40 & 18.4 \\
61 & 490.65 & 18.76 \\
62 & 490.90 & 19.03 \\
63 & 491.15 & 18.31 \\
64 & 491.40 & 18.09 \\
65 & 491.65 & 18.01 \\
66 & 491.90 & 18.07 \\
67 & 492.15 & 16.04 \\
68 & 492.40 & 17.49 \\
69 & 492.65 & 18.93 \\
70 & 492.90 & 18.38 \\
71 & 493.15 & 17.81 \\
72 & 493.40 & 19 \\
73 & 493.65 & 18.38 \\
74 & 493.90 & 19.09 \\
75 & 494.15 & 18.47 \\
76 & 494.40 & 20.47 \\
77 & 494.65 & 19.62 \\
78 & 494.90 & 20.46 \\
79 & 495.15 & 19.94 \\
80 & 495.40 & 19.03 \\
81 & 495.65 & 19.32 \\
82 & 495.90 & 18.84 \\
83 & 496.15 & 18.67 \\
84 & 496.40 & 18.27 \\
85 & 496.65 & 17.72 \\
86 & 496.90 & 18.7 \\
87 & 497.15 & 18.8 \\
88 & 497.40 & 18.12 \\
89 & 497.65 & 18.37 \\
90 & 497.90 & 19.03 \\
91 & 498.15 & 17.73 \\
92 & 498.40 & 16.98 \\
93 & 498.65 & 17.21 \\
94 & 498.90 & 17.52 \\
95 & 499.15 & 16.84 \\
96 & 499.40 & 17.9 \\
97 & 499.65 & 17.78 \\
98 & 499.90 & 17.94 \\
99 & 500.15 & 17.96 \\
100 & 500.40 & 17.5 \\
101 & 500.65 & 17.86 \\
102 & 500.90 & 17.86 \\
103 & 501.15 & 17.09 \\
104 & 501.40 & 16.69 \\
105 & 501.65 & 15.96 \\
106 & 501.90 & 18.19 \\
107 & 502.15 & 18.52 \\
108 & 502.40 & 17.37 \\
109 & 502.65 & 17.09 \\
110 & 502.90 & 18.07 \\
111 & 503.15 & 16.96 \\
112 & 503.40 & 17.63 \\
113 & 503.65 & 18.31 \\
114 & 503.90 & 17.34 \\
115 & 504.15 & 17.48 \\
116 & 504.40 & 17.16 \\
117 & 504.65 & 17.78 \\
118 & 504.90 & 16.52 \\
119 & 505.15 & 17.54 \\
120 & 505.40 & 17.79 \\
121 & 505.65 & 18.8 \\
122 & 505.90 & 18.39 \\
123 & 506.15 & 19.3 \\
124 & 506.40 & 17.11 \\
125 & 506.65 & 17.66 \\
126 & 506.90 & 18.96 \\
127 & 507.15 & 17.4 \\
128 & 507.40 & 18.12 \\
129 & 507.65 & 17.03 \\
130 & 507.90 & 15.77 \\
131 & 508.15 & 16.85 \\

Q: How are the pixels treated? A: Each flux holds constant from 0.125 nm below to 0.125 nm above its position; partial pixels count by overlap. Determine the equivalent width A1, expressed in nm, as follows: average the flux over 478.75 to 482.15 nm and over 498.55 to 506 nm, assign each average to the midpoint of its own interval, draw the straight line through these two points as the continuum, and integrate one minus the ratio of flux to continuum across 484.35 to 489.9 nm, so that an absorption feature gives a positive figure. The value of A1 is 0.33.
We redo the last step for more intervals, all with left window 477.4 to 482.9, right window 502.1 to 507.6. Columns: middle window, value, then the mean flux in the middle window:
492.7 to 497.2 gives -0.218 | 18.9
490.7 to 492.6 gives 0.024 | 17.9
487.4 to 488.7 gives 0.065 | 17.4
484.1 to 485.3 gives 0.043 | 17.7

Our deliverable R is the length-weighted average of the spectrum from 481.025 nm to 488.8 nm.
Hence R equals 17.6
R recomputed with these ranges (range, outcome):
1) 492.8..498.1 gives 18.9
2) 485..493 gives 17.6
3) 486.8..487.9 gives 16.6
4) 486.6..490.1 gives 17.5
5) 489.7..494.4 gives 18.5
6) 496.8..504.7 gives 17.7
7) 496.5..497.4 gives 18.4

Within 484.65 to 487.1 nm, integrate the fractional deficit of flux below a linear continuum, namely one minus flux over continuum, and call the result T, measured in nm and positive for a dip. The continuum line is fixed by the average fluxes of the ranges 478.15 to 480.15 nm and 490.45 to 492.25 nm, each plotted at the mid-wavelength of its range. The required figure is 0.245 nm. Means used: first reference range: 18.6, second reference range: 18.1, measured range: 16.5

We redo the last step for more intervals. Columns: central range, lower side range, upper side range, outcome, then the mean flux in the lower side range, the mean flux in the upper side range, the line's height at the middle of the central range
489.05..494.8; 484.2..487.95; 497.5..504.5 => -0.50 nm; 16.8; 17.6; 17.1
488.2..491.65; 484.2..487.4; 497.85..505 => -0.30 nm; 16.7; 17.5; 16.9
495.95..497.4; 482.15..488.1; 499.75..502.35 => -0.08 nm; 17.3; 17.6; 17.5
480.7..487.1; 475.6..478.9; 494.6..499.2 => 0.20 nm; 18.1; 18.5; 18.2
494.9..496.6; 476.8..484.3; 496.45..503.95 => -0.11 nm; 18.4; 17.7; 17.9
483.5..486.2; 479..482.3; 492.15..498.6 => 0.18 nm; 18.6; 18.6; 18.6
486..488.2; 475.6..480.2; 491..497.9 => 0.25 nm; 18.3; 18.6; 18.5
